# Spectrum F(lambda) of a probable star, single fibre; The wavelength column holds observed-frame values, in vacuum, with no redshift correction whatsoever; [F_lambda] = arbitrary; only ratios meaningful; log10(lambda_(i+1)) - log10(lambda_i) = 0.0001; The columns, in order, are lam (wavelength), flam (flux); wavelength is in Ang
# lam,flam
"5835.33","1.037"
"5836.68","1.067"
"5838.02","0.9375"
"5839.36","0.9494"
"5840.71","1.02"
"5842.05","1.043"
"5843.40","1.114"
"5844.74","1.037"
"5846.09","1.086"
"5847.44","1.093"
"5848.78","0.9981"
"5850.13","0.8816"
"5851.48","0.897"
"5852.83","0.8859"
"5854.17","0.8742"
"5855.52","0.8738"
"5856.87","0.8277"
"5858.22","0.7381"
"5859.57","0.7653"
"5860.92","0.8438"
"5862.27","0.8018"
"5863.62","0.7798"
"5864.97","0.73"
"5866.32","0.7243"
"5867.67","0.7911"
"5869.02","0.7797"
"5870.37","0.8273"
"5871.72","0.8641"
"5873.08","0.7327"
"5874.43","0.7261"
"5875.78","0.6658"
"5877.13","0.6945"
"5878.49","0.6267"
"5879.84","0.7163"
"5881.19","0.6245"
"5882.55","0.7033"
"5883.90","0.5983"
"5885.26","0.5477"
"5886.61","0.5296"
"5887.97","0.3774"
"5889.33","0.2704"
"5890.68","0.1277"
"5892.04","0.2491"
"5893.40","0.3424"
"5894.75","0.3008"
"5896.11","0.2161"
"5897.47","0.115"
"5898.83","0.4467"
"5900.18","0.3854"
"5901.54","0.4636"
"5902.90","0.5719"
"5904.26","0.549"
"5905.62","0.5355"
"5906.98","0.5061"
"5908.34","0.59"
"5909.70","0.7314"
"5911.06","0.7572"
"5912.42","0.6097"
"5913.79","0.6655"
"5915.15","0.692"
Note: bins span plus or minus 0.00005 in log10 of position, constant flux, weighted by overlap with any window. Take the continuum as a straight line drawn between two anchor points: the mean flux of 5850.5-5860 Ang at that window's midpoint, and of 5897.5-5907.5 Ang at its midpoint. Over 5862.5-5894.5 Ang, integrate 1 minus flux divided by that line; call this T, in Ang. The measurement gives 3.0 Ang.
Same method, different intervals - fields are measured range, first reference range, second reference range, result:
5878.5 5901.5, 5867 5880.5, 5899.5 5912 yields 8.5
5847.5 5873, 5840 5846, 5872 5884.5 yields 1.2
